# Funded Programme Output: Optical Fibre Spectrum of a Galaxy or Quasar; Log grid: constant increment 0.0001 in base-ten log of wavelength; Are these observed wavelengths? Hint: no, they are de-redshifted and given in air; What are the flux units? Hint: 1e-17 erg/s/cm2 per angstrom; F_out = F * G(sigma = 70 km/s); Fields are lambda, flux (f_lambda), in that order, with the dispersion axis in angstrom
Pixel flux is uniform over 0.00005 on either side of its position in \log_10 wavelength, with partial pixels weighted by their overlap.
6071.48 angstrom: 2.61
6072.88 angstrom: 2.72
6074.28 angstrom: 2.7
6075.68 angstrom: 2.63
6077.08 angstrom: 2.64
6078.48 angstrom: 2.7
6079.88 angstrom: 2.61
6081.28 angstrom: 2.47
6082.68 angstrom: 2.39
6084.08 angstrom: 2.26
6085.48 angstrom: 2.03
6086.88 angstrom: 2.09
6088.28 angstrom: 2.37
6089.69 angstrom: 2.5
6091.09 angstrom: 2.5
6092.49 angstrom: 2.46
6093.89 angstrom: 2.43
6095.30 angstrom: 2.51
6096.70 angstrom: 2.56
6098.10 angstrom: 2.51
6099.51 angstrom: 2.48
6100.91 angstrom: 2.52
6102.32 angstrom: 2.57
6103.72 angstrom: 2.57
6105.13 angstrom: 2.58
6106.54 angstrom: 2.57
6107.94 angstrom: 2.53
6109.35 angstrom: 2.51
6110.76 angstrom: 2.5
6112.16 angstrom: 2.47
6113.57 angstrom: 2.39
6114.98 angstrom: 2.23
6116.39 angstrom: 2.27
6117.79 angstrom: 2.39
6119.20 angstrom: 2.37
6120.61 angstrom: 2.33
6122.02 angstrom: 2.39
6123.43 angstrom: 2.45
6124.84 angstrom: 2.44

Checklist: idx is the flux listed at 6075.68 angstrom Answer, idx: 2.63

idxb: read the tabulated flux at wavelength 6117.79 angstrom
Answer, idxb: 2.39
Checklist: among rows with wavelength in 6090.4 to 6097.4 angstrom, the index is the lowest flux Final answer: 2.43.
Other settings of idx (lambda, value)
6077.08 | 2.64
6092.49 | 2.46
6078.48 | 2.7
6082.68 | 2.39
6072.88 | 2.72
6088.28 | 2.37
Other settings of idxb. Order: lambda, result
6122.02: 2.39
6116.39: 2.27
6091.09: 2.5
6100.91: 2.52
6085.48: 2.03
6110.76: 2.5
